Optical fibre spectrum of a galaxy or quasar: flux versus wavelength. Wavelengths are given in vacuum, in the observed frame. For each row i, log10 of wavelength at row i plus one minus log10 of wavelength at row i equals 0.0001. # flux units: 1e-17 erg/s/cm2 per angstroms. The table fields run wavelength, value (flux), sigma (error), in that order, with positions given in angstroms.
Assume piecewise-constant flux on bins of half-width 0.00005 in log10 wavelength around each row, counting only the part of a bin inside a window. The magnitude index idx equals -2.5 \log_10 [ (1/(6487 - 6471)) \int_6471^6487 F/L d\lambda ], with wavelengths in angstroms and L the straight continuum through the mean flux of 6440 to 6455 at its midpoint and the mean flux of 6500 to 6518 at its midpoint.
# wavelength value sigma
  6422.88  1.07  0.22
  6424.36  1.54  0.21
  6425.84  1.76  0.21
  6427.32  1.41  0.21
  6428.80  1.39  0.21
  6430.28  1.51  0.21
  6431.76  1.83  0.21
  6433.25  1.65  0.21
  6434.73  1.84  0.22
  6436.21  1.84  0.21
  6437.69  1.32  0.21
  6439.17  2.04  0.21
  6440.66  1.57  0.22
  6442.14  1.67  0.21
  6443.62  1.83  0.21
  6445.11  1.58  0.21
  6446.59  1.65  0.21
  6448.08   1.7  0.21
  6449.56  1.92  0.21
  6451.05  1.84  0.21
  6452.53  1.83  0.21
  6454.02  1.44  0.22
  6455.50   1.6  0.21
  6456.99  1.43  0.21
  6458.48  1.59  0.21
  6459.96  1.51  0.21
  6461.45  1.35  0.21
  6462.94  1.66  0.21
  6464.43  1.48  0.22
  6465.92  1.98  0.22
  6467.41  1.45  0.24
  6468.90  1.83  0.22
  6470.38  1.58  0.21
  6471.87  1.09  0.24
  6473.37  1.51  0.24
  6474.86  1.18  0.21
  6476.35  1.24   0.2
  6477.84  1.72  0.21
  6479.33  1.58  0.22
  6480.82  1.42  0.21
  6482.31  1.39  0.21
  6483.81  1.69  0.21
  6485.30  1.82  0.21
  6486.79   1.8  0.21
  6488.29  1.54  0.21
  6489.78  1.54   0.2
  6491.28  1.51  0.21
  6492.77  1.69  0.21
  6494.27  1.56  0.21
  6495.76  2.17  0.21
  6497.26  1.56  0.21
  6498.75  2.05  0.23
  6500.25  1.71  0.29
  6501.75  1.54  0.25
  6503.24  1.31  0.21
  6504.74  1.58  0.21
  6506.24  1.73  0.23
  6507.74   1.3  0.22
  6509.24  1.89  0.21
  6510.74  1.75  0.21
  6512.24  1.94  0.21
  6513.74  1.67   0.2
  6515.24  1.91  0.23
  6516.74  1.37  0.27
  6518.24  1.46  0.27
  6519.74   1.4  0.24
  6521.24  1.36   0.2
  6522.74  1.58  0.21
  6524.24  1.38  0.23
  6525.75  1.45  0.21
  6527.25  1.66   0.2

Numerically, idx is 0.13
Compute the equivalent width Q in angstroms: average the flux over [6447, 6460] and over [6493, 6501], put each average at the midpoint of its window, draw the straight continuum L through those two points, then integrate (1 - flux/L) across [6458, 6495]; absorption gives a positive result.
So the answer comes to 4.0 angstroms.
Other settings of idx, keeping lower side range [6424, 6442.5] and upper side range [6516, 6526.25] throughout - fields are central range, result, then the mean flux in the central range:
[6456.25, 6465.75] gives 0.03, 1.53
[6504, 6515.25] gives -0.17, 1.71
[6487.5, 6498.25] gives -0.11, 1.66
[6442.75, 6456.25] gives -0.07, 1.71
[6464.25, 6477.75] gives 0.04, 1.49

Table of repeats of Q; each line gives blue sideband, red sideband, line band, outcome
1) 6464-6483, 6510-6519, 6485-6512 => -1.0 angstroms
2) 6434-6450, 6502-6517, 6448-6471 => 0.9 angstroms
